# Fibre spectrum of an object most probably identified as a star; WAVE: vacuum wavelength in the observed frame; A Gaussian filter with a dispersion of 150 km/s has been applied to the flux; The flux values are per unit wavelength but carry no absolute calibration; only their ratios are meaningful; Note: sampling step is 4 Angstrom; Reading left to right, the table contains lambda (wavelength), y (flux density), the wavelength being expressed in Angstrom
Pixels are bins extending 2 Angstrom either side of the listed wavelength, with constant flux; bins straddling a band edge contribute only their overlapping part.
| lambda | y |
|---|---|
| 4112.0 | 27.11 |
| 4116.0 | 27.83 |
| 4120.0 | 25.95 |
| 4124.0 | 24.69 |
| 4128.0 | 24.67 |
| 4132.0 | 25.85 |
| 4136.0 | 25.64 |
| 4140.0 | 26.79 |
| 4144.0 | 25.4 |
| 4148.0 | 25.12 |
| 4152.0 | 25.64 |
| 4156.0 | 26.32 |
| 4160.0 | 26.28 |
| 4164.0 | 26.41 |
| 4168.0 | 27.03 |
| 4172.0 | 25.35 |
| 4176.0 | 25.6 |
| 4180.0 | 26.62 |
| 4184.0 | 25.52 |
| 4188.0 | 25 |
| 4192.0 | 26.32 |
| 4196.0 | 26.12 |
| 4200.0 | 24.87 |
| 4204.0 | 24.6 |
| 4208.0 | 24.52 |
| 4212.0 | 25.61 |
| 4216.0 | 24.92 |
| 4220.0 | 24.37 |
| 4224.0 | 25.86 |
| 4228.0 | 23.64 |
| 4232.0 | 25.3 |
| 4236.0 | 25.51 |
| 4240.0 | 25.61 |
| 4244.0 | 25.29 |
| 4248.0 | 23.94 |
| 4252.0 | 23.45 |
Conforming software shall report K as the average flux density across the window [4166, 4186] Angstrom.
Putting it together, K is 26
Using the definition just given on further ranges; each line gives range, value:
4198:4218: 24.9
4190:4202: 25.8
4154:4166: 26.3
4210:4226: 25.2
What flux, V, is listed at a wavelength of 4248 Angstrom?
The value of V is 23.94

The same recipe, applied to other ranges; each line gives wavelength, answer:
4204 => 24.6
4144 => 25.4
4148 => 25.12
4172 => 25.35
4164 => 26.41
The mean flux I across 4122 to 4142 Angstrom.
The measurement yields 25.5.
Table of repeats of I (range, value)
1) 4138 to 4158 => 25.9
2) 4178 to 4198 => 25.9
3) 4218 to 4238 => 24.9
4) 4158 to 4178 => 26.1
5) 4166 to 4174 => 26.2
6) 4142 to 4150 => 25.3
